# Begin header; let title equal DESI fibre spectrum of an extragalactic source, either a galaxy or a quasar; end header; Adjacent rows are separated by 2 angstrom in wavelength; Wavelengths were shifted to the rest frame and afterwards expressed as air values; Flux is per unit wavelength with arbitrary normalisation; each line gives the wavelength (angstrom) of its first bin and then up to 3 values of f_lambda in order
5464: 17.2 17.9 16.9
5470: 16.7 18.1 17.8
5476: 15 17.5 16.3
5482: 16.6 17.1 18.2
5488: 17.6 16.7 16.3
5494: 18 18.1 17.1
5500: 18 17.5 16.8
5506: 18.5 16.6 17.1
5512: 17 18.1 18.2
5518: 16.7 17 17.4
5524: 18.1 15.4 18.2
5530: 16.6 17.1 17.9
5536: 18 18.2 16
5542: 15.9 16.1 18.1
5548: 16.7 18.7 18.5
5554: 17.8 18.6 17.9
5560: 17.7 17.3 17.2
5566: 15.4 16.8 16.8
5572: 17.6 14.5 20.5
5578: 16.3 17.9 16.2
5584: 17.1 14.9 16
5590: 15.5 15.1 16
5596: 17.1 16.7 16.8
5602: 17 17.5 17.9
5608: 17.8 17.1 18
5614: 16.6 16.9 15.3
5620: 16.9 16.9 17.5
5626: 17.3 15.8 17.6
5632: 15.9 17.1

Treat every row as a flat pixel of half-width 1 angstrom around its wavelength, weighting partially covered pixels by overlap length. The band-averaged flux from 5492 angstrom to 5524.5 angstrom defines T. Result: 17.5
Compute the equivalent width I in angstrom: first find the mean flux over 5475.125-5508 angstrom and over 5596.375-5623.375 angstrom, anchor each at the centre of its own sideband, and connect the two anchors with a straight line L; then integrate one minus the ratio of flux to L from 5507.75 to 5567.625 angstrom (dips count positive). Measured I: -0.65 angstrom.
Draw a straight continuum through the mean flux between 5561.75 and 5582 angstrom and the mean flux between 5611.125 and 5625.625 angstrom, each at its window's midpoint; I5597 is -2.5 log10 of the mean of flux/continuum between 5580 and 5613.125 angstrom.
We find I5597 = 0.01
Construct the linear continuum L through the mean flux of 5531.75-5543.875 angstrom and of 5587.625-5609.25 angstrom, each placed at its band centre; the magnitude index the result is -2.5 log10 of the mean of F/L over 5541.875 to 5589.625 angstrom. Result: -0.01 mag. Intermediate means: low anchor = 17.1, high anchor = 16.7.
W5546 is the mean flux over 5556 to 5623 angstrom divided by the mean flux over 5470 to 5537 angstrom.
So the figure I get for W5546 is 0.98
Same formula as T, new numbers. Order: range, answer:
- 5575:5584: 17.7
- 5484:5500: 17.4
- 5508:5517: 17.5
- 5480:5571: 17.3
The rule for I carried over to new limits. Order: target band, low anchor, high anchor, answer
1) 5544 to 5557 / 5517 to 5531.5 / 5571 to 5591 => -0.8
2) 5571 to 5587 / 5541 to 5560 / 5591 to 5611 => 0.3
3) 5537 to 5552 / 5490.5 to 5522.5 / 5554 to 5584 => 0.1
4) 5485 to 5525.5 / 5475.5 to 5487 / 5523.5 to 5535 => -1.0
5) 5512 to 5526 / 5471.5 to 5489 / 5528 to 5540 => 0.0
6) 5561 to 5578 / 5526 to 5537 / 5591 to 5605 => 0.0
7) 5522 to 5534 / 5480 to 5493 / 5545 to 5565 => 0.2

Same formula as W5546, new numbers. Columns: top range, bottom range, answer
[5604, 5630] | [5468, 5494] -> 1.00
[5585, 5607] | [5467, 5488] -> 0.96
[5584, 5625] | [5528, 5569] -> 0.96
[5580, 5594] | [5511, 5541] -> 0.92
